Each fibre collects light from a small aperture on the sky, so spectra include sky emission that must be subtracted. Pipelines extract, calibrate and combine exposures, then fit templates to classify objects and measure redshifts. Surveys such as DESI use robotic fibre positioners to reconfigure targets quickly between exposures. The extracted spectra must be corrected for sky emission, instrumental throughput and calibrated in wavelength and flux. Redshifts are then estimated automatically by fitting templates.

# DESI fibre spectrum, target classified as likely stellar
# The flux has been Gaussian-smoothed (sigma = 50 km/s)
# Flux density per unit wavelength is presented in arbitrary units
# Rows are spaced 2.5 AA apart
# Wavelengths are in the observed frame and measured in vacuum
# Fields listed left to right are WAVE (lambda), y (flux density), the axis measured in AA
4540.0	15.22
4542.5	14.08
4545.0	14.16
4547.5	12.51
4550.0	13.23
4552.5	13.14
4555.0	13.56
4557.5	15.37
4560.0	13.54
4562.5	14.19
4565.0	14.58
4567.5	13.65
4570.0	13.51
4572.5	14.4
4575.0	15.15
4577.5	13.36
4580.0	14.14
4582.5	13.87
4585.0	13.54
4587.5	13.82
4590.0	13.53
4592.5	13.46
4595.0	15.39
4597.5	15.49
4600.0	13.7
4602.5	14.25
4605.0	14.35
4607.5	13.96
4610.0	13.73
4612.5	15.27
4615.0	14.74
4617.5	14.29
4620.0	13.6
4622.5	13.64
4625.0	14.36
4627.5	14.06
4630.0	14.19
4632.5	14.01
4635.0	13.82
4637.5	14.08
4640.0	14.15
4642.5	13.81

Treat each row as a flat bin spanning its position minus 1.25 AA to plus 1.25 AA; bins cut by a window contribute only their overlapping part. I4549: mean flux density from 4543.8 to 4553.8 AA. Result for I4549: 13.3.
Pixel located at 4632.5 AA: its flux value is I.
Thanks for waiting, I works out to 14.01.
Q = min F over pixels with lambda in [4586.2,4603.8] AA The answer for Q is 13.46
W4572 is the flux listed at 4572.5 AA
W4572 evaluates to 14.4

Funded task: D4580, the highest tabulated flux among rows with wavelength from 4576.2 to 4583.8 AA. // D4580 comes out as 14.14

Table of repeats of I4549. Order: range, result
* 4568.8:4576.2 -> 14.4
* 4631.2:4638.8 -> 14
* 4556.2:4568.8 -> 14.3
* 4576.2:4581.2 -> 13.8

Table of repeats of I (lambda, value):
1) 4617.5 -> 14.29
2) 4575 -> 15.15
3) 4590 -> 13.53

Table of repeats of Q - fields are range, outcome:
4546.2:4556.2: 12.51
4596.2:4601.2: 13.7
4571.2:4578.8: 13.36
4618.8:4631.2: 13.6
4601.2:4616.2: 13.73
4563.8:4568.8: 13.65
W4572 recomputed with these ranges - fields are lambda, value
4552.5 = 13.14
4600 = 13.7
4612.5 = 15.27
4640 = 14.15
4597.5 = 15.49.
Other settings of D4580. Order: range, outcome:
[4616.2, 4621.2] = 14.29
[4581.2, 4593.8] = 13.87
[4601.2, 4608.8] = 14.35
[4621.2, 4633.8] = 14.36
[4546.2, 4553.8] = 13.23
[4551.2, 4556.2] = 13.56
